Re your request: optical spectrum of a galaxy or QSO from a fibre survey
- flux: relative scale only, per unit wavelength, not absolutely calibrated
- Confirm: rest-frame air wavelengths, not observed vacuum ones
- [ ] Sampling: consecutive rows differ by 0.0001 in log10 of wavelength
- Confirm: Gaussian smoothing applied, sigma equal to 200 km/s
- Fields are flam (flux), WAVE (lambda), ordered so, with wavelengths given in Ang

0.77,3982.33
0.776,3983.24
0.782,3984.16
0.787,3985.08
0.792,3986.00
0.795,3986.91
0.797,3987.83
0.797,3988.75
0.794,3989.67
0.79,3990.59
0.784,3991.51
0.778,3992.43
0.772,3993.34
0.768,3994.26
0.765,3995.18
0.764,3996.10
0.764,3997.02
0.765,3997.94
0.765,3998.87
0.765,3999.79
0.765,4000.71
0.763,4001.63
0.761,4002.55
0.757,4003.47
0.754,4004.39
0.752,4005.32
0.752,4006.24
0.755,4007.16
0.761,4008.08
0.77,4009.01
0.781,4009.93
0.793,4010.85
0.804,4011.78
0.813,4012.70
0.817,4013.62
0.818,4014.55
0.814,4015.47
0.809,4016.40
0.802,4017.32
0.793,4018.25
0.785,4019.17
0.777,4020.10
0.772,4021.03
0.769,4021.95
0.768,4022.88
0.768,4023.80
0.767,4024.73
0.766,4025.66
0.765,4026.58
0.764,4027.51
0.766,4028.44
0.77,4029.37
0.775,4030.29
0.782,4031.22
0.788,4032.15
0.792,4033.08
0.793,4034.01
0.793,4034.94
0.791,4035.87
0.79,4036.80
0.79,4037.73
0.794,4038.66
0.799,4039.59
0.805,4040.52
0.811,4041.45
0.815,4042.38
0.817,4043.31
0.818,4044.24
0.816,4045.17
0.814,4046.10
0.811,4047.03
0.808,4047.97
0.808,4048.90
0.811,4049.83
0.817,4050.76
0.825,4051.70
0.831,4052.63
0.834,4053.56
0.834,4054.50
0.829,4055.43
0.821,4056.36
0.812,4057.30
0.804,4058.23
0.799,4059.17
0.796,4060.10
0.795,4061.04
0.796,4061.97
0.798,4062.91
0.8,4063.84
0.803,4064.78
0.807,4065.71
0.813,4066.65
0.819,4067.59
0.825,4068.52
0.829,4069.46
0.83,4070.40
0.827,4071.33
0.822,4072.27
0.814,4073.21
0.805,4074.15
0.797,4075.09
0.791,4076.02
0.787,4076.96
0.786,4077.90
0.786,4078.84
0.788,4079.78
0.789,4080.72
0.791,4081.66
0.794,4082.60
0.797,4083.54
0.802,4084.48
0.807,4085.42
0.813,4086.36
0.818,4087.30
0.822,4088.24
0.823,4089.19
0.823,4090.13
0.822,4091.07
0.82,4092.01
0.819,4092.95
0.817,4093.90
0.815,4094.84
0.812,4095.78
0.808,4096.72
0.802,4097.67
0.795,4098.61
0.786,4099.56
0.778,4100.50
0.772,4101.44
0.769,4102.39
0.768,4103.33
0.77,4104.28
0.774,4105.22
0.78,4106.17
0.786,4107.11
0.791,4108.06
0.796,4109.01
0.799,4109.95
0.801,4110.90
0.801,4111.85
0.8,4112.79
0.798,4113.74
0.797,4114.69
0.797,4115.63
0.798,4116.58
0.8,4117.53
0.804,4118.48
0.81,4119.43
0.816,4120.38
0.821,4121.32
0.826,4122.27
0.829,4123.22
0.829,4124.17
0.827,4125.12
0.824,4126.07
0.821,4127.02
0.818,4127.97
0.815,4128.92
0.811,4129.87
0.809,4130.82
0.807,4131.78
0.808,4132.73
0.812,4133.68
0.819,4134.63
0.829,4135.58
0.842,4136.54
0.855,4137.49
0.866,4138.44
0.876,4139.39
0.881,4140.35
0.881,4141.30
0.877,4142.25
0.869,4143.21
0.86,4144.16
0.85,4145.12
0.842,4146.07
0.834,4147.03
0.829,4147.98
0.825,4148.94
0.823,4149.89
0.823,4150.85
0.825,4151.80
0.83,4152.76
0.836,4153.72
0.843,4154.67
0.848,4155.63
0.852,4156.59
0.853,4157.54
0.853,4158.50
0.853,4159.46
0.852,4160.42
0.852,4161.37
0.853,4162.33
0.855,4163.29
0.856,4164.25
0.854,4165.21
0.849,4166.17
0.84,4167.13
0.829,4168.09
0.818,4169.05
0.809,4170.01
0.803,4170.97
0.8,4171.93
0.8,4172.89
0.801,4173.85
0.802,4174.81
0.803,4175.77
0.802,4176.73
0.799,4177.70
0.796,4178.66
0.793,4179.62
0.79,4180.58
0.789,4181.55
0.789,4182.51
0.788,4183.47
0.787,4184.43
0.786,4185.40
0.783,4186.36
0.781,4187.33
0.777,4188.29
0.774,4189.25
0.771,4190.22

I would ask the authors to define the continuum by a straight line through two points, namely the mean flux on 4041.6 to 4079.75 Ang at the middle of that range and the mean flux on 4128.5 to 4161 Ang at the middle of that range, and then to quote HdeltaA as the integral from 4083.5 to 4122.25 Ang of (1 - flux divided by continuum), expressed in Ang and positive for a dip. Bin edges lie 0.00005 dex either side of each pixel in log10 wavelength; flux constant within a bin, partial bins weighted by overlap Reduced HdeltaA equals 1.2 Ang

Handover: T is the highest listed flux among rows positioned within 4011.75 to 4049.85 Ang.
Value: 0.818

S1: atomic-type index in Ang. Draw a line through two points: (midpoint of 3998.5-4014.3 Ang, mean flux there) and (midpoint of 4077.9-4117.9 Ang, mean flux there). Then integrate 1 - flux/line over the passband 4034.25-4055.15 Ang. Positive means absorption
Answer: -0.72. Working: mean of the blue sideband 0.773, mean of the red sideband 0.798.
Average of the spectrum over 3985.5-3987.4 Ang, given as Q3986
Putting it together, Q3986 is 0.795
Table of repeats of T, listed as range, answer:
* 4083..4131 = 0.829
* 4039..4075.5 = 0.834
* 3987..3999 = 0.797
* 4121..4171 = 0.881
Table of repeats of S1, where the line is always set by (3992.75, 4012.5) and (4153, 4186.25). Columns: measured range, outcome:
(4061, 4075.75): -0.43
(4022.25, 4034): 0.03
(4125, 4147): -0.78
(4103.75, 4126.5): 0.02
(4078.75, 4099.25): -0.32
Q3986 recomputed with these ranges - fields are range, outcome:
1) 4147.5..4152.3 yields 0.826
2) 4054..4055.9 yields 0.832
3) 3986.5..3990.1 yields 0.795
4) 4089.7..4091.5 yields 0.823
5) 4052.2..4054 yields 0.834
